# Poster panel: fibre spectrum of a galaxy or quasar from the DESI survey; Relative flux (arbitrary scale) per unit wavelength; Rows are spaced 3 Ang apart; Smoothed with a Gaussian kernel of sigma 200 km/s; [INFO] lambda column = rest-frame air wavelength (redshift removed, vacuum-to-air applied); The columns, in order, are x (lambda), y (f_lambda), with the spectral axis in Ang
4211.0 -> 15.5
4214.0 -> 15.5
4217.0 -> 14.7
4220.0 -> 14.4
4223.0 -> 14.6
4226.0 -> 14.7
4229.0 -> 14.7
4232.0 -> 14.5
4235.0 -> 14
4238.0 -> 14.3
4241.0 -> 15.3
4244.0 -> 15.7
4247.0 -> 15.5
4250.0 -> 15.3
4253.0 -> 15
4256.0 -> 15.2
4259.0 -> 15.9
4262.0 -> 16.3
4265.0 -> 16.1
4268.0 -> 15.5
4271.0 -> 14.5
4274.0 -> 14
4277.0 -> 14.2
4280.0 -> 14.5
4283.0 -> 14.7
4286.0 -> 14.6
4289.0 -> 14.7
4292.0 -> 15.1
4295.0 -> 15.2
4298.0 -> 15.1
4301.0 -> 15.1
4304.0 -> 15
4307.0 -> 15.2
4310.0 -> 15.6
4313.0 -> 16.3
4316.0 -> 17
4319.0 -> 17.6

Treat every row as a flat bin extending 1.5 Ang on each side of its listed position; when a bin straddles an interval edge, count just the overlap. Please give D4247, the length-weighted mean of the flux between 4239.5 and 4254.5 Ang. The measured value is 15.4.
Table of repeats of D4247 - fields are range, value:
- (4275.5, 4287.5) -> 14.5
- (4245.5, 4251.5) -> 15.4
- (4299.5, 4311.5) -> 15.2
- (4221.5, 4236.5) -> 14.5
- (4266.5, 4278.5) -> 14.5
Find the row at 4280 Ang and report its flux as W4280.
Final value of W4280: 14.5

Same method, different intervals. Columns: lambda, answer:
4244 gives 15.7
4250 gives 15.3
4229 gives 14.7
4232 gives 14.5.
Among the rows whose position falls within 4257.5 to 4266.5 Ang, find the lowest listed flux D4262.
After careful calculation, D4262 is 15.9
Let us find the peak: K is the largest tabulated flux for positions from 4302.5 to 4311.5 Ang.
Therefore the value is 15.6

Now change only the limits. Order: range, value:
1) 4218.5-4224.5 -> 14.6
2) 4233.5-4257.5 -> 15.7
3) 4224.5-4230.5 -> 14.7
